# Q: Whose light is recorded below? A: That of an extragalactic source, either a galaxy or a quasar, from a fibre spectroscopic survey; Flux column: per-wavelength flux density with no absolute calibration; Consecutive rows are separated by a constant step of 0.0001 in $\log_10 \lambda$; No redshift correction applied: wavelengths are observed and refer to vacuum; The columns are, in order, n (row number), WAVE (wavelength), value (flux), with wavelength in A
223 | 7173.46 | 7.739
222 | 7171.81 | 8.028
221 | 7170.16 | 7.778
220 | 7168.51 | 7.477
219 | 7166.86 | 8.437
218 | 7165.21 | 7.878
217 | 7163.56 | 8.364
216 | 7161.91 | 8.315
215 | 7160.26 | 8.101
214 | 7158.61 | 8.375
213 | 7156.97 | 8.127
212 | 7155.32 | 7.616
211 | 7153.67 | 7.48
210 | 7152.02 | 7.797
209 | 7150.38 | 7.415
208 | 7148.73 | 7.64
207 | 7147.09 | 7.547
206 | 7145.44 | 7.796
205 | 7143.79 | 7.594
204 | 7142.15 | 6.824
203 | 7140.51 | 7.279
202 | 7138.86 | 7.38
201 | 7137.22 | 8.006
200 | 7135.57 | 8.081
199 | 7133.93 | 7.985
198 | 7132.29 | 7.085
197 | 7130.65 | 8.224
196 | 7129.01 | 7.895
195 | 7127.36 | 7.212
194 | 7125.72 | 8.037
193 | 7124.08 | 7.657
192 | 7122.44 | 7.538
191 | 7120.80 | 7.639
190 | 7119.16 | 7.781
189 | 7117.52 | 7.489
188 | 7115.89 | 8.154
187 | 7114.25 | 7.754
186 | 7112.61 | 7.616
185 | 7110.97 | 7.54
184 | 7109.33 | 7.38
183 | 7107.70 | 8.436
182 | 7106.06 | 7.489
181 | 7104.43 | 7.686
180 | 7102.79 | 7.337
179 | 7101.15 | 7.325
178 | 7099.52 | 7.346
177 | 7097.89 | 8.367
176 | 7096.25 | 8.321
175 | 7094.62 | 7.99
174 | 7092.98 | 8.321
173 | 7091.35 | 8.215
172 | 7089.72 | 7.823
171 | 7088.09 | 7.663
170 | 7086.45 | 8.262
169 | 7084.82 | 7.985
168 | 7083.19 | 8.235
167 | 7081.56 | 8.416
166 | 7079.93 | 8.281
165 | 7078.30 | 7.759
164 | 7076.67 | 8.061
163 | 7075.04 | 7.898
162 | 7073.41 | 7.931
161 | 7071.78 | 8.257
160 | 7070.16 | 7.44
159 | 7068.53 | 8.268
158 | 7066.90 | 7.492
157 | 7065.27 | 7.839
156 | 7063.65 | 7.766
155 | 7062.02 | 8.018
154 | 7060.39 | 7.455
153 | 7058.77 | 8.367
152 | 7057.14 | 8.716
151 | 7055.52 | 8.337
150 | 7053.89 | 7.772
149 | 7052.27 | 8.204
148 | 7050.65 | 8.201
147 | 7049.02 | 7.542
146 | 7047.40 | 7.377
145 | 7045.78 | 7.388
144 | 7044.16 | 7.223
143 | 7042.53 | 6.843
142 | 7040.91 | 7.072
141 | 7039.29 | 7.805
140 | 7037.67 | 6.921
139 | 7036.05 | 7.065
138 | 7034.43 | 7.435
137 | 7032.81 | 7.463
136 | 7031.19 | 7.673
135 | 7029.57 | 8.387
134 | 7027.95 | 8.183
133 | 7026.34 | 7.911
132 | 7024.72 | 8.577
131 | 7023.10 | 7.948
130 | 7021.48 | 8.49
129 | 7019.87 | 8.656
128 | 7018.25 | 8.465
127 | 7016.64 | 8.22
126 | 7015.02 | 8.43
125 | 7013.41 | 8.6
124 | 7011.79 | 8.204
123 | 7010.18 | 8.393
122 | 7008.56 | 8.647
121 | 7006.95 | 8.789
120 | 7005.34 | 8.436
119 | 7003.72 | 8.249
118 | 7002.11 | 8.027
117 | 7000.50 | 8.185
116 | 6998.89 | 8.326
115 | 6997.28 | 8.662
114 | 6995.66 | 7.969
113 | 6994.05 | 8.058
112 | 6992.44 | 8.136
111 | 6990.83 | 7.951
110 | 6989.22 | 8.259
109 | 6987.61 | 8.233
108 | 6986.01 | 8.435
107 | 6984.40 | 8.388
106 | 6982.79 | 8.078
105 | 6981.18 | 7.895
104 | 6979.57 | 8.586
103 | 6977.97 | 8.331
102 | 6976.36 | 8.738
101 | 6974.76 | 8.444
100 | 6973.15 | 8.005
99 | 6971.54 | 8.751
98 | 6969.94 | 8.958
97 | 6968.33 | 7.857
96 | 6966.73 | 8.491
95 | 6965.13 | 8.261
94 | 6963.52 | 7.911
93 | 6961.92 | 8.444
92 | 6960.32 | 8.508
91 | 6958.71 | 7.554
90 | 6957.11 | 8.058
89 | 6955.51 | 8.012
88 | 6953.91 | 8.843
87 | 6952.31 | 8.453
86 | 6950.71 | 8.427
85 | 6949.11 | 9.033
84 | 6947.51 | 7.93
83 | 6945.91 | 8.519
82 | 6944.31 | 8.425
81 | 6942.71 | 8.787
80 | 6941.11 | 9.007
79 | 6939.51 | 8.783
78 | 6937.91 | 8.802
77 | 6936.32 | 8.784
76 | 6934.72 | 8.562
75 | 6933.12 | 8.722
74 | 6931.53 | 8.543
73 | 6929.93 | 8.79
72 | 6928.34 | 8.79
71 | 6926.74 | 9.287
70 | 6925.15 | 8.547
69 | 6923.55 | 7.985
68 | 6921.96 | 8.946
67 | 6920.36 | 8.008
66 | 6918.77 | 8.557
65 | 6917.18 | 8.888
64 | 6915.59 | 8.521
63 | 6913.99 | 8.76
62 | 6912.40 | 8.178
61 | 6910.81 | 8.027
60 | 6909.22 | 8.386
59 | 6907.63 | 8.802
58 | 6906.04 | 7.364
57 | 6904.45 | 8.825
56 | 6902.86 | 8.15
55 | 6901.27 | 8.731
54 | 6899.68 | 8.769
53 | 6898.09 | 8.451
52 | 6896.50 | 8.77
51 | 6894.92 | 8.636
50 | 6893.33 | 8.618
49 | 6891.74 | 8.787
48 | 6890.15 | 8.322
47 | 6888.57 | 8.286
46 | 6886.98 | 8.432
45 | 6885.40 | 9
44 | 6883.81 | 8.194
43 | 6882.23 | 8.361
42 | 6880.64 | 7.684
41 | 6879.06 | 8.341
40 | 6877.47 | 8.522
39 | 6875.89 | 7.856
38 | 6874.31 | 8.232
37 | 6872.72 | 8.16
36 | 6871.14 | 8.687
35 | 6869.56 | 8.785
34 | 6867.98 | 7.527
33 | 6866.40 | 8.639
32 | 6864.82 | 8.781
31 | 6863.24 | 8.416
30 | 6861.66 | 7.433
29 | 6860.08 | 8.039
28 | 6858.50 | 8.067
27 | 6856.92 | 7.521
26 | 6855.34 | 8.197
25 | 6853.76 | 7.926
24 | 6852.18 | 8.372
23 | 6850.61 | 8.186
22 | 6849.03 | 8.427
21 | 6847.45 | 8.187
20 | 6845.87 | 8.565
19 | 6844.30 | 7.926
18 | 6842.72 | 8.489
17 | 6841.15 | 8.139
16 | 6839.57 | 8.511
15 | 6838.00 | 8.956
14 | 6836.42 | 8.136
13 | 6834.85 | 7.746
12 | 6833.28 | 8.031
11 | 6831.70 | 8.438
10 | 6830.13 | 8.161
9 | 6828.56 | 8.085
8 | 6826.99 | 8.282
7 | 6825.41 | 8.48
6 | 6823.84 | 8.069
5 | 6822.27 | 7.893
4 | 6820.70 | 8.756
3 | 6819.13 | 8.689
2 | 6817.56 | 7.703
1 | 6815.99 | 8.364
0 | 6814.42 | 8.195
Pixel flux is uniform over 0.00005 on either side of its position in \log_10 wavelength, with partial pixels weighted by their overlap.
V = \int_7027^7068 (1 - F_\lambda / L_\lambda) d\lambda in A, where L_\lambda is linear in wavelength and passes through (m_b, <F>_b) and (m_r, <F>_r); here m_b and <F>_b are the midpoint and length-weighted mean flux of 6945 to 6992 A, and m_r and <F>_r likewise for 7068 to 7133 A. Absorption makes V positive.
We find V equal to 1.7 A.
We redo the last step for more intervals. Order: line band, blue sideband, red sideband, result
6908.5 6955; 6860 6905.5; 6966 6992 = -1.3 A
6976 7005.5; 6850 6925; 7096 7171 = -0.6 A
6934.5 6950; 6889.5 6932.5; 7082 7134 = -0.5 A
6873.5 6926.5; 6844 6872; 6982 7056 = -1.7 A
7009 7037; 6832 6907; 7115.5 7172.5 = -0.4 A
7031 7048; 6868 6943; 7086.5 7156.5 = 1.6 A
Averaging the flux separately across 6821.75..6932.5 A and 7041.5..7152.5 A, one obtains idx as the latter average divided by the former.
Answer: 0.93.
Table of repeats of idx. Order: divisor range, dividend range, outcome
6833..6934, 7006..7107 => 0.95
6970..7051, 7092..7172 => 0.96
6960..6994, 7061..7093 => 0.96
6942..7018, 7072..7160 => 0.94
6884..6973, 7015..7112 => 0.93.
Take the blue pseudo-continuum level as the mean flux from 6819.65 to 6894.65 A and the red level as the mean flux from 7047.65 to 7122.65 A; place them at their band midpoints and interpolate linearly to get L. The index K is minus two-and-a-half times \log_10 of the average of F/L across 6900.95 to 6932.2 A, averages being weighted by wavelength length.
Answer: -0.04 mag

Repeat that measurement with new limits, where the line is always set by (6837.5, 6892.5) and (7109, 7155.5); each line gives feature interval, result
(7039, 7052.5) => 0.05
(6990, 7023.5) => -0.05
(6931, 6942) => -0.08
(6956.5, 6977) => -0.04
